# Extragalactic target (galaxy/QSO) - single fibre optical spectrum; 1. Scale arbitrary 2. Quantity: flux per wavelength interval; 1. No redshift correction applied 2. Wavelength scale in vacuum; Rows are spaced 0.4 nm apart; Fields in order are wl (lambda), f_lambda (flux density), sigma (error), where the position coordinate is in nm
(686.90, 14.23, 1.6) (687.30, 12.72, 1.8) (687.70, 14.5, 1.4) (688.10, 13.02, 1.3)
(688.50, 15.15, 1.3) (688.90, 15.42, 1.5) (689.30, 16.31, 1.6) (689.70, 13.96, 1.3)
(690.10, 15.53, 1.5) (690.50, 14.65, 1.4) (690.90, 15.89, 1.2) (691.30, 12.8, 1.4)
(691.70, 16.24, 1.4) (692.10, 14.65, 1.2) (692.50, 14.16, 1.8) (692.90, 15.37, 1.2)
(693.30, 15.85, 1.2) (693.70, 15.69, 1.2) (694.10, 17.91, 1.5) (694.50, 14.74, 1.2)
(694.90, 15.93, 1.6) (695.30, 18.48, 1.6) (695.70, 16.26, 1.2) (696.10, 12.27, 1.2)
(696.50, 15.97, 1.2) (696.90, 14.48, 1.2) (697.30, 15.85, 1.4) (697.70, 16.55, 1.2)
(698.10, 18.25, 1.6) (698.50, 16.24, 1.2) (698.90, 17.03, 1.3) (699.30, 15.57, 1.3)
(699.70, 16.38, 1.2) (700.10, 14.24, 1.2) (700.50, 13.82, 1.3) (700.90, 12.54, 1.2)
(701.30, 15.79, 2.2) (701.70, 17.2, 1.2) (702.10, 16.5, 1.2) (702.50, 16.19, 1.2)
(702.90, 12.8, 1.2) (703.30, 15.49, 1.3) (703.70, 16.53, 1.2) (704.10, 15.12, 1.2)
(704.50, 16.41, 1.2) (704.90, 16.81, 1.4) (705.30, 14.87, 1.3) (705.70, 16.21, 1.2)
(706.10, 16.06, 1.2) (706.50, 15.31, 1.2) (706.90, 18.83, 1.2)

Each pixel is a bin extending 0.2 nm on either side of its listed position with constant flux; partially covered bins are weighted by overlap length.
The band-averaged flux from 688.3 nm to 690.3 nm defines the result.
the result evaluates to 15.3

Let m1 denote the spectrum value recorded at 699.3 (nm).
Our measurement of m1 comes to 15.57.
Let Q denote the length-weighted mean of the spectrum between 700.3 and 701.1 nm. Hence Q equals 13.2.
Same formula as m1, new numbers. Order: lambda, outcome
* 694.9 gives 15.93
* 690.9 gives 15.89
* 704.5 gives 16.41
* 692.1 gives 14.65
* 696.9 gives 14.48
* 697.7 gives 16.55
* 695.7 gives 16.26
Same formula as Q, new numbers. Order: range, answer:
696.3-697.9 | 15.7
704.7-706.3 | 16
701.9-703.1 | 15.2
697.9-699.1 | 17.2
